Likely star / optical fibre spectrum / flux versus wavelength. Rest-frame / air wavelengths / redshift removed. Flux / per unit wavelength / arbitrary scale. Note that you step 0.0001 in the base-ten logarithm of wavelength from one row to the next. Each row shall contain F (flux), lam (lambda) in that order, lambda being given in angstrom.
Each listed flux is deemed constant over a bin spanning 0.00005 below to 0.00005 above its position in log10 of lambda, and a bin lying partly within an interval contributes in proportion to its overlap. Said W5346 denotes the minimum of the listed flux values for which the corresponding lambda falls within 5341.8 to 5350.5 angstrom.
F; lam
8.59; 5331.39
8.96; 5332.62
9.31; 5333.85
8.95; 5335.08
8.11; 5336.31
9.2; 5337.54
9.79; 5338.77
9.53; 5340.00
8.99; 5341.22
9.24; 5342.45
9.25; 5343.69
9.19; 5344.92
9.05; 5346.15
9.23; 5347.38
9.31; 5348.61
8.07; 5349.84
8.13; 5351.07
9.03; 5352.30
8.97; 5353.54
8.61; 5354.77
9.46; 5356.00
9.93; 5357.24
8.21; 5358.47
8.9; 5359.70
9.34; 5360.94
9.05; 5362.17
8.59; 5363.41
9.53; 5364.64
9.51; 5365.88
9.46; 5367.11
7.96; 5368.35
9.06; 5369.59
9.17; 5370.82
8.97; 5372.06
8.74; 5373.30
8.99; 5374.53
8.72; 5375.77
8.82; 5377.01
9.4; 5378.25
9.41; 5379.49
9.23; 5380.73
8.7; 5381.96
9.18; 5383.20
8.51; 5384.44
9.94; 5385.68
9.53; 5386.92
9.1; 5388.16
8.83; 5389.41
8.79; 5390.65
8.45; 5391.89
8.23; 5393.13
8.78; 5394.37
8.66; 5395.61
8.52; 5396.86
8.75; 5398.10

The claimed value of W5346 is 8.07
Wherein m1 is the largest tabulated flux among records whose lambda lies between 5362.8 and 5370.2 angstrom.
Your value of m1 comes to 9.53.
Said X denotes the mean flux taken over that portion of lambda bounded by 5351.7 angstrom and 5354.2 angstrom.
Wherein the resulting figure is 8.98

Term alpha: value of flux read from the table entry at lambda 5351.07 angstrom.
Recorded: 8.13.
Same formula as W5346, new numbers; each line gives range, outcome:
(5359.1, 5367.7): 8.59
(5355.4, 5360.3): 8.21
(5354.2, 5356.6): 8.61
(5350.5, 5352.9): 8.13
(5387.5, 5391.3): 8.79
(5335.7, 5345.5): 8.11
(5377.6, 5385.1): 8.51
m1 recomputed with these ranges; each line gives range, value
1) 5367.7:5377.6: 9.17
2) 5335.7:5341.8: 9.79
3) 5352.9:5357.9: 9.93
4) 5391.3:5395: 8.78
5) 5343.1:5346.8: 9.25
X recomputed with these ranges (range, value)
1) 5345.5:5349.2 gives 9.2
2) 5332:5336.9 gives 8.82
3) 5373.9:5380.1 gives 9.07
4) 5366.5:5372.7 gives 8.91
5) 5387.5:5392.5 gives 8.79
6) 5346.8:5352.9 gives 8.76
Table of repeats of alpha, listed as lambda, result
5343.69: 9.25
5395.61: 8.66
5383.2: 9.18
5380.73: 9.23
